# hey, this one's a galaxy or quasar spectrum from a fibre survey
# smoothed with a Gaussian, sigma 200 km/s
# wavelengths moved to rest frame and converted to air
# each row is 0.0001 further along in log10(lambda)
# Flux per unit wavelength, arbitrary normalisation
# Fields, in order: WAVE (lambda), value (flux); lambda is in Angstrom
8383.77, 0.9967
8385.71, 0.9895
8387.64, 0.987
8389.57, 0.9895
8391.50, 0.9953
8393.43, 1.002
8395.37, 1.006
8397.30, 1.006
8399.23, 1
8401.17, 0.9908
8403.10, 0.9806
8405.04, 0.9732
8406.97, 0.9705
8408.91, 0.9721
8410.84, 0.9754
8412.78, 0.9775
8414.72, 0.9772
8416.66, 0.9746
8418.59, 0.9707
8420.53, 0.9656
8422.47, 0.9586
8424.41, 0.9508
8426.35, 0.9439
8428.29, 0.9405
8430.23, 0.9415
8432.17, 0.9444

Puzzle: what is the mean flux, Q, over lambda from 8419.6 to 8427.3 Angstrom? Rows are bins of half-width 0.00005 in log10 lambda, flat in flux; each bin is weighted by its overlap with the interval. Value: 0.955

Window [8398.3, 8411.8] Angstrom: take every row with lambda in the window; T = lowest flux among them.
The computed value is 0.9705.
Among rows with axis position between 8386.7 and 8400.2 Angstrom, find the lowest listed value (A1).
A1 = 0.987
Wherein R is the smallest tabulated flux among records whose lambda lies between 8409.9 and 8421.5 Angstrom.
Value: 0.9656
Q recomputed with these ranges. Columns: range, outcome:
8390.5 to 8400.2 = 1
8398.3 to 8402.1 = 0.994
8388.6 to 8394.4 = 0.996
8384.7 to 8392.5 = 0.99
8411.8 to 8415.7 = 0.975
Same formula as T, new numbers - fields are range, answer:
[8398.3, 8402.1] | 0.9908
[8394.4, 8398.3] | 1.006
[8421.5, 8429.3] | 0.9405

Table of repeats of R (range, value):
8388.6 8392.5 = 0.9895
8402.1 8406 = 0.9732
